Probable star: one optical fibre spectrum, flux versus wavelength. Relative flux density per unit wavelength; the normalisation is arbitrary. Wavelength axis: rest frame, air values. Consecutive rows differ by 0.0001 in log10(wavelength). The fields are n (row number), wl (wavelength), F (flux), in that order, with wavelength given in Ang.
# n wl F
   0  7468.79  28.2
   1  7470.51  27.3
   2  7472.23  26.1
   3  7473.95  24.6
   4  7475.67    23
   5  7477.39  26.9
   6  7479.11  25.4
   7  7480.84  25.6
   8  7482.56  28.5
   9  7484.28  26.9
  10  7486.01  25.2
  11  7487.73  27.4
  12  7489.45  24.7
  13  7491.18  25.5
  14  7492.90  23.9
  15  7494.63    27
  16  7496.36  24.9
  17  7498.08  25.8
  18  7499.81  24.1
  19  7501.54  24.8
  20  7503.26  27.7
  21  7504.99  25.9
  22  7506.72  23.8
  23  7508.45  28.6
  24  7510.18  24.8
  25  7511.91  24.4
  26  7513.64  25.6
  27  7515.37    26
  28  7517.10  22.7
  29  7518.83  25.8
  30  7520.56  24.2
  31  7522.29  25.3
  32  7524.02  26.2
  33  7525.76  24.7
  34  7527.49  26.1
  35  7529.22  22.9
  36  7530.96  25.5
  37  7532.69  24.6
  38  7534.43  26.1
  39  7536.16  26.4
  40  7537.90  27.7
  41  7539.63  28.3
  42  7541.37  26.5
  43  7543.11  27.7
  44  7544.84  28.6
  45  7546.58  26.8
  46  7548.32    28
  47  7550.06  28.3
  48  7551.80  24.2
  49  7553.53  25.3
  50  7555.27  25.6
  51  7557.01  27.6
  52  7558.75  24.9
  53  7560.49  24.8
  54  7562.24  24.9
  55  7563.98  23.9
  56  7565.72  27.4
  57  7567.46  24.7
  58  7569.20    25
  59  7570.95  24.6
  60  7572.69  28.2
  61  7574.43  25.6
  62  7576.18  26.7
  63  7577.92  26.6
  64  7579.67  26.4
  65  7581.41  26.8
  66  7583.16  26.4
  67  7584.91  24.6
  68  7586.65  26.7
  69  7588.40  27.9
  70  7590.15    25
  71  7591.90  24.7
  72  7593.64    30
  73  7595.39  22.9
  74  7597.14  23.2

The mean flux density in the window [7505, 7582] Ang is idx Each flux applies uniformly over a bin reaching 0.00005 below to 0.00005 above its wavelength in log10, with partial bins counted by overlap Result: 25.9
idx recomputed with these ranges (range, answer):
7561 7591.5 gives 25.9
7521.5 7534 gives 25.1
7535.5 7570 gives 26.3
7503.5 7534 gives 25.2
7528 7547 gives 26.4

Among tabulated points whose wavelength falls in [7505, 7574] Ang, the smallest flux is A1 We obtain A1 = 22.7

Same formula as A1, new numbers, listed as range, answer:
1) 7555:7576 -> 23.9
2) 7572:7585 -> 24.6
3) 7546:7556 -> 24.2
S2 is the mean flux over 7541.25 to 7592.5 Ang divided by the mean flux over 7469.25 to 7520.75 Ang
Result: 1.02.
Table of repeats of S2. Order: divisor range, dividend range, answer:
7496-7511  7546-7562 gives 1.02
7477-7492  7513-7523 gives 0.95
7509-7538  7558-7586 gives 1.02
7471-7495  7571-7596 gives 1.02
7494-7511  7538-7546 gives 1.08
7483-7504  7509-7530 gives 0.97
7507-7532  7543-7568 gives 1.04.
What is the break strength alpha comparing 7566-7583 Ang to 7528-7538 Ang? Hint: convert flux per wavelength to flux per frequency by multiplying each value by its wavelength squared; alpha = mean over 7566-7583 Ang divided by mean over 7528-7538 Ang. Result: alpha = 1.04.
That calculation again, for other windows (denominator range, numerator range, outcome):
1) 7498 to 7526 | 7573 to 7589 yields 1.06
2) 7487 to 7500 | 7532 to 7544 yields 1.07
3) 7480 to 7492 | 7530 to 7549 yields 1.04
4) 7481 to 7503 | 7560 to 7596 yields 1.03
